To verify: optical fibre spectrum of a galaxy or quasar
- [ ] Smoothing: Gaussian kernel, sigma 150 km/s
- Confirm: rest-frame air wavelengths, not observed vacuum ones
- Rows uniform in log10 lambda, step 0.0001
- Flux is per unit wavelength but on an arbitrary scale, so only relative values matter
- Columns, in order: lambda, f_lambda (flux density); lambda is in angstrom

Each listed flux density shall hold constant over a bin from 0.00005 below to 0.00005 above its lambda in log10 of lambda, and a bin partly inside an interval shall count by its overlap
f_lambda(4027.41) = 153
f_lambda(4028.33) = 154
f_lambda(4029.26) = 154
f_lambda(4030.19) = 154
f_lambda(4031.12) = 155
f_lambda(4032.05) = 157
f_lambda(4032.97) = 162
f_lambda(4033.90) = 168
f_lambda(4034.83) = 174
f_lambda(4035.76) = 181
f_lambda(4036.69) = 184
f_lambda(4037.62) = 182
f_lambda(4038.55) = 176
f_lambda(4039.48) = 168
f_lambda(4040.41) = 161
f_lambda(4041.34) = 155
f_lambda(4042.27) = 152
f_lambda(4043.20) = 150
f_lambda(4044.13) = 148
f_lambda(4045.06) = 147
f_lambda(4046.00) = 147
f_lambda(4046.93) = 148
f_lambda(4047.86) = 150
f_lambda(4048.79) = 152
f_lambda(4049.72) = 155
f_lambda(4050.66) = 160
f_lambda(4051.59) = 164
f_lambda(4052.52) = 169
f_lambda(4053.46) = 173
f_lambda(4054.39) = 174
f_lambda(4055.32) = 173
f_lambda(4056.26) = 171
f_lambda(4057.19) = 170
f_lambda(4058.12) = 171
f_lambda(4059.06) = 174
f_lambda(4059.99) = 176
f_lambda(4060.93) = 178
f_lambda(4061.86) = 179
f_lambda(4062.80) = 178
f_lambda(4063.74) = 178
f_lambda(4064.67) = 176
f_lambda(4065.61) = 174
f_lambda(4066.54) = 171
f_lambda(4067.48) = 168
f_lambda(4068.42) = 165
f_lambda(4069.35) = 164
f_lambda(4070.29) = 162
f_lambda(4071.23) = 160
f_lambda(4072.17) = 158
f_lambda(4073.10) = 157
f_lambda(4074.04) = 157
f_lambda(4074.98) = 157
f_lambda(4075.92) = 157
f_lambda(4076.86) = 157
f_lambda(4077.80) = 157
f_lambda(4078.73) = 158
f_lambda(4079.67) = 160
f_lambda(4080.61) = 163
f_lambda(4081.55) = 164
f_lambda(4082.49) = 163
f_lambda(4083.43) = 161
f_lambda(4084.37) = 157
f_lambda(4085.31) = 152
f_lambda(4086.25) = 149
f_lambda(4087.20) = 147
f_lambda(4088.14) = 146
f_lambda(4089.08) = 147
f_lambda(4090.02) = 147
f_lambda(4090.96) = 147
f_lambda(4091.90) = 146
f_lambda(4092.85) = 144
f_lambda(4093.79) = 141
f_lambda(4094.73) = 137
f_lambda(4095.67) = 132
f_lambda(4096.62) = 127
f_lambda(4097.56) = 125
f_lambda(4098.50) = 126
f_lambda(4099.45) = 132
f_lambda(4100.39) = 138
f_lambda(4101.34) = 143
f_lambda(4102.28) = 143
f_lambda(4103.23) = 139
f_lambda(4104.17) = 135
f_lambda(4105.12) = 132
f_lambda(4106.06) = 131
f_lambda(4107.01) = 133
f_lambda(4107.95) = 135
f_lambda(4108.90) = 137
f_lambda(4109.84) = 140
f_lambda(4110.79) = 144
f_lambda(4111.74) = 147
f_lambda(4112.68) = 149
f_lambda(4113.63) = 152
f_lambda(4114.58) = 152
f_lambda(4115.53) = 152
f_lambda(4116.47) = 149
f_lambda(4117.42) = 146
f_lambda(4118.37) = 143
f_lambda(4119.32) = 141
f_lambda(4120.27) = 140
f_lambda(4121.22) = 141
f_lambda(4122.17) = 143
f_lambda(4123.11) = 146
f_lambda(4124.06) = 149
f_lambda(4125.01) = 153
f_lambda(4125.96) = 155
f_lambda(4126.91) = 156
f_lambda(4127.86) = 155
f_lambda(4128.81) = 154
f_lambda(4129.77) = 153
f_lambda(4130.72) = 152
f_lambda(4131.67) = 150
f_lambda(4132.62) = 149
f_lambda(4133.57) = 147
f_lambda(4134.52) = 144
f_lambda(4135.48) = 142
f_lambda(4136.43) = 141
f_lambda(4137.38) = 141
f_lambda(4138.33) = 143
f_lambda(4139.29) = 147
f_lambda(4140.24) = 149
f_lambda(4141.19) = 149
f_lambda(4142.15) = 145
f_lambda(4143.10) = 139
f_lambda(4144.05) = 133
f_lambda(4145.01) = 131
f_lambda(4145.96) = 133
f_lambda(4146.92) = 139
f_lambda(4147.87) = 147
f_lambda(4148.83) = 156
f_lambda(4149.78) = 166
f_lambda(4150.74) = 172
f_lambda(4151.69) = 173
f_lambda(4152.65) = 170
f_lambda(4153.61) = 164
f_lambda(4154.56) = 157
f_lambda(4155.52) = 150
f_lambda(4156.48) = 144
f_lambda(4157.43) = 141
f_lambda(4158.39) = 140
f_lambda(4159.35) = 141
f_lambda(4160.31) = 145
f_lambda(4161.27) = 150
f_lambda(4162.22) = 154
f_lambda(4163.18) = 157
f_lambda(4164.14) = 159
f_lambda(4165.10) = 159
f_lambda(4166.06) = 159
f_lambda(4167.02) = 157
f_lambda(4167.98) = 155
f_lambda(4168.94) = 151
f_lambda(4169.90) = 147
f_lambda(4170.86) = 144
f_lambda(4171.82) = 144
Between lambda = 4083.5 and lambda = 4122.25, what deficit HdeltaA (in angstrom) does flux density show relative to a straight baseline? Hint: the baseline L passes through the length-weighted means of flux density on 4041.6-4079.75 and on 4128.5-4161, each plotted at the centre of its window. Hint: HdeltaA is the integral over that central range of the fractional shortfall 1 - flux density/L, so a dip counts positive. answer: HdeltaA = 3.48 angstrom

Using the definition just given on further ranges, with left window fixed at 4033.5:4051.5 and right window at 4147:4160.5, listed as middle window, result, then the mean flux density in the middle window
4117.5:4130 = 0.64 angstrom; 148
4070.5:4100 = 1.68 angstrom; 149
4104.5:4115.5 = 1.09 angstrom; 141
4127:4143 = 0.82 angstrom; 148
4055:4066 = -1.03 angstrom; 175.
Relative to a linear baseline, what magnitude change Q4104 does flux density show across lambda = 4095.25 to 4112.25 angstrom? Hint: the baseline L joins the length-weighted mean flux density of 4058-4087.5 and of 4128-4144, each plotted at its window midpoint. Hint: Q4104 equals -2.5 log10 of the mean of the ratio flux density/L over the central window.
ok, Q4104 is 0.15 mag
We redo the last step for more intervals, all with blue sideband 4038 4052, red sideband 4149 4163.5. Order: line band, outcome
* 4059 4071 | -0.11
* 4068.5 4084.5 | -0.03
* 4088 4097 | 0.10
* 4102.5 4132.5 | 0.07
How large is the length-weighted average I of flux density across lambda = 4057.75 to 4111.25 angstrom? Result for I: 152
